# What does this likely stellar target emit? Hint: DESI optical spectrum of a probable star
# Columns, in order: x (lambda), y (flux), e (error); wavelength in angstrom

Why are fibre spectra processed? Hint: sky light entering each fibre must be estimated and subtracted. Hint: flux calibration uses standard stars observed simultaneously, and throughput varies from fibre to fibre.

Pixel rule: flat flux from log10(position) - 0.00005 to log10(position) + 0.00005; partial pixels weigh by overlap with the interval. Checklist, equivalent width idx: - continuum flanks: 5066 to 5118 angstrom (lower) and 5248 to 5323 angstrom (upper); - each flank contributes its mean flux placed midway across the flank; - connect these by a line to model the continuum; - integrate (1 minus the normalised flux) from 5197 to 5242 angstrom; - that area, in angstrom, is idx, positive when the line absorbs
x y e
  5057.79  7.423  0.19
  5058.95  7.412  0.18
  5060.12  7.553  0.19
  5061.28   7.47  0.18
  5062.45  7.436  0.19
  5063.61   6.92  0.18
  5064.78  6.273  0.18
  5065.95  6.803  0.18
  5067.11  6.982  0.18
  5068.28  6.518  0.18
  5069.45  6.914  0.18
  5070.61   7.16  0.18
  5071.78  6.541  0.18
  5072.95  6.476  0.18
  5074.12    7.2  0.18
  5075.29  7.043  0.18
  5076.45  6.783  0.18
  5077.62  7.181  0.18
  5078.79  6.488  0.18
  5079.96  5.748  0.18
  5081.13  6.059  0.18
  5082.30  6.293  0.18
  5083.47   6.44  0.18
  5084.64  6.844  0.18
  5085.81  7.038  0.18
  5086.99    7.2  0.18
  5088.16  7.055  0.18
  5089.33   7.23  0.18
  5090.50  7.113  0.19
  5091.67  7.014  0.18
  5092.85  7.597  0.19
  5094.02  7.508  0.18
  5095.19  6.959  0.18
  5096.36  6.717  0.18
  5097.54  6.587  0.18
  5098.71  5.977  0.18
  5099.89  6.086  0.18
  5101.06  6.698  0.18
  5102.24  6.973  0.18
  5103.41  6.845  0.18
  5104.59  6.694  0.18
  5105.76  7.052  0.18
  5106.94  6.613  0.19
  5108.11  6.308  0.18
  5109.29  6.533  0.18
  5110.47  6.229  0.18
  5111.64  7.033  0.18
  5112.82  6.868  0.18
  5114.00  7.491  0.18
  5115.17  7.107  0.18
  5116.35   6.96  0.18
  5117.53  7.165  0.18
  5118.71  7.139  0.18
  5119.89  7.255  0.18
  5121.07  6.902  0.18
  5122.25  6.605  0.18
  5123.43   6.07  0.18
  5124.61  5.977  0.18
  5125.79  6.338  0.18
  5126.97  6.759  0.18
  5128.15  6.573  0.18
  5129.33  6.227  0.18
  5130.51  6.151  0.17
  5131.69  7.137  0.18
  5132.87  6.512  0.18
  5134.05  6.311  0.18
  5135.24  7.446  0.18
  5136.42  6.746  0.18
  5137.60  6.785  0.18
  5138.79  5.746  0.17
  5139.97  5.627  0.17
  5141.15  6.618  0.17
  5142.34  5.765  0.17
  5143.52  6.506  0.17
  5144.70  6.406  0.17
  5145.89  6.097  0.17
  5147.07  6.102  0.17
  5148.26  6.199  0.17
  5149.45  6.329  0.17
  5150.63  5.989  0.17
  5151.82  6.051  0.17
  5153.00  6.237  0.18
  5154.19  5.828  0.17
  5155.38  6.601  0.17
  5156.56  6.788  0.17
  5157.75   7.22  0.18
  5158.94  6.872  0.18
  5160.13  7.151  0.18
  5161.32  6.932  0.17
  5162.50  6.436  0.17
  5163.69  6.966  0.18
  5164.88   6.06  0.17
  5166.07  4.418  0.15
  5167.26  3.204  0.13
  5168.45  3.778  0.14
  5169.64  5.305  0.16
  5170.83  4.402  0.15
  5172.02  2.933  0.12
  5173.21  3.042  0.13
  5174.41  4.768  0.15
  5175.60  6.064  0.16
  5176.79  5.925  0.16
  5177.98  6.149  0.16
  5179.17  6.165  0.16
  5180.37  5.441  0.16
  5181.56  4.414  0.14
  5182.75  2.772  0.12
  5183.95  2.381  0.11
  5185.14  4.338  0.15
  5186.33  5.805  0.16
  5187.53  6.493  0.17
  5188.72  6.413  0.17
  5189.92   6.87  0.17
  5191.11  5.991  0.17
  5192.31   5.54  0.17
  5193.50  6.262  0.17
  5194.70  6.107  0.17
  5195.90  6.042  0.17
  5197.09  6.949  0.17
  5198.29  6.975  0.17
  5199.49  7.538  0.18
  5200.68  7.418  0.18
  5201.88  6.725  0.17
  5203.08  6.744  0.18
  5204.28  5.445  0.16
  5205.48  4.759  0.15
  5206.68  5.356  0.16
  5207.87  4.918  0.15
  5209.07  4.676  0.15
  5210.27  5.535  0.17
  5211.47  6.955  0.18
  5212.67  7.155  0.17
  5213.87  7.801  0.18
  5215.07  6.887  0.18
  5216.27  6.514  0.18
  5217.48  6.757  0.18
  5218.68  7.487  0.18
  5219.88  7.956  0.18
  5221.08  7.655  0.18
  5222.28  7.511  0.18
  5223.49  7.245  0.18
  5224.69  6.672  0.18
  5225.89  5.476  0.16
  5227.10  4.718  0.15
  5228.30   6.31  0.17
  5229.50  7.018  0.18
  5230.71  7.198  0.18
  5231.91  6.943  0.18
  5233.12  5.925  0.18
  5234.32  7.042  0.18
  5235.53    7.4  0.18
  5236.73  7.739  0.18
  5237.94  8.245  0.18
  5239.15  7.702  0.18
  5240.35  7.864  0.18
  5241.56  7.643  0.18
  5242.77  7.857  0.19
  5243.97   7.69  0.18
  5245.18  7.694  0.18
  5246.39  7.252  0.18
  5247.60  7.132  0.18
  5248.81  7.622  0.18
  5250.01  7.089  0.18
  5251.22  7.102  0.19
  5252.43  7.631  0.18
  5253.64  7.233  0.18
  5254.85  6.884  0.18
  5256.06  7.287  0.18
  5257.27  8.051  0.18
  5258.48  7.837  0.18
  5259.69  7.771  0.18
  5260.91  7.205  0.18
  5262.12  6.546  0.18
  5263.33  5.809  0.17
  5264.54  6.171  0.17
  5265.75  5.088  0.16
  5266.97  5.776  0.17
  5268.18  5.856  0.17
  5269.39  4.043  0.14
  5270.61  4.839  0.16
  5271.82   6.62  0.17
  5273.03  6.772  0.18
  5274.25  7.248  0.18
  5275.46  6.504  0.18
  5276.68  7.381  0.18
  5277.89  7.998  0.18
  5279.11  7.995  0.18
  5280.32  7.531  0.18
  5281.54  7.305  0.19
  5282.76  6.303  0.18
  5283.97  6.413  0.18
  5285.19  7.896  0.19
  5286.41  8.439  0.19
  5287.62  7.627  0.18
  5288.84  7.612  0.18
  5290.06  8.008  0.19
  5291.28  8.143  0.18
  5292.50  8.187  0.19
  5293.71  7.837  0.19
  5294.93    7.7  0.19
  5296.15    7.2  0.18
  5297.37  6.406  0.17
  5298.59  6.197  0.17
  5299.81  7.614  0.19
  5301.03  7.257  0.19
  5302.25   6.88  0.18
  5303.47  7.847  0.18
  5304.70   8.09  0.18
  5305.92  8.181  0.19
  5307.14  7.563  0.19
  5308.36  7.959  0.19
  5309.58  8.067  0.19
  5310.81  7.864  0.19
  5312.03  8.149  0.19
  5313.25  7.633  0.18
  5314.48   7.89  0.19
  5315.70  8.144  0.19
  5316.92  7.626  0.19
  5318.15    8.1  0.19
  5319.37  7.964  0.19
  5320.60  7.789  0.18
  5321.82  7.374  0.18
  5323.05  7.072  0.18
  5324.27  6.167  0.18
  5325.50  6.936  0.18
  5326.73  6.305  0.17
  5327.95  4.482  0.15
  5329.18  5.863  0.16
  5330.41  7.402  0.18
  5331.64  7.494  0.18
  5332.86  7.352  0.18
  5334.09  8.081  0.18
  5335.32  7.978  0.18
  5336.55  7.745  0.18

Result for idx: 2.2 angstrom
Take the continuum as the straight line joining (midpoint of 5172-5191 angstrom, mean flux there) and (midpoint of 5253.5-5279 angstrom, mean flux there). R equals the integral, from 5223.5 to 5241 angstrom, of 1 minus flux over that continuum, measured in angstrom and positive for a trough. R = -2.54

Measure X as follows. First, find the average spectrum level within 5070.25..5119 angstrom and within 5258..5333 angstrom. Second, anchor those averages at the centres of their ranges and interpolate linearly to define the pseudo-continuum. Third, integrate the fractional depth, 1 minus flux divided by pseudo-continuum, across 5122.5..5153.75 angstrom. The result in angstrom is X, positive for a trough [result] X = 2.48 angstrom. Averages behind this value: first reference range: 6.81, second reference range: 7.15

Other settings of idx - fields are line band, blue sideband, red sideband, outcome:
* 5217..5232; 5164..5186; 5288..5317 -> -2.78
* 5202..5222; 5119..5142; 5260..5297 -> 0.92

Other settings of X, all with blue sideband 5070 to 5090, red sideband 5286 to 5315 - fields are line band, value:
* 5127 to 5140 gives 0.8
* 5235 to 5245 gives -0.5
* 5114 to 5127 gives 0.3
